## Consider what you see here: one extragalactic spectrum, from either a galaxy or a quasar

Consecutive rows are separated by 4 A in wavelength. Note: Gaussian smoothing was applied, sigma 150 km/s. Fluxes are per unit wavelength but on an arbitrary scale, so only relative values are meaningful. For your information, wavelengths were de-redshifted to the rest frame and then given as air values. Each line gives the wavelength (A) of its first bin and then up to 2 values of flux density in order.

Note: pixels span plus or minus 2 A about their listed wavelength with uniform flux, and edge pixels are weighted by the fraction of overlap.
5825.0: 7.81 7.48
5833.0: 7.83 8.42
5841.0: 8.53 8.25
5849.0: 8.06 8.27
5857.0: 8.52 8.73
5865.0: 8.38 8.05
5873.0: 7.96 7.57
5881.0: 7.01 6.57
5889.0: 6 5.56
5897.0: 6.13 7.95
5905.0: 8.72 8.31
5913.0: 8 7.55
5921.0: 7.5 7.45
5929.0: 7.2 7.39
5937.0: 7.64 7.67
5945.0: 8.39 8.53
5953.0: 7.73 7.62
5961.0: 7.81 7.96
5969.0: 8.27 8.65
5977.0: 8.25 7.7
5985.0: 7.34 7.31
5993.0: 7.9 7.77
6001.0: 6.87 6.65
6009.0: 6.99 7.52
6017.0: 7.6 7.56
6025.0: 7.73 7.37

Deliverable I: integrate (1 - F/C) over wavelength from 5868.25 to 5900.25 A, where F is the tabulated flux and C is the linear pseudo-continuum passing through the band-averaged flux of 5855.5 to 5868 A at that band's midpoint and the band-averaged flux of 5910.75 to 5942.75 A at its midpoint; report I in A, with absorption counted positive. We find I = 5.2 A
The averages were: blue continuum 8.5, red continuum 7.55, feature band 6.85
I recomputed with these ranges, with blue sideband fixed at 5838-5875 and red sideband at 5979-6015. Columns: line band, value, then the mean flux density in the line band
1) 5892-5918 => 1.4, 7.53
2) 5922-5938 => 0.8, 7.41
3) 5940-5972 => -1.7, 8.03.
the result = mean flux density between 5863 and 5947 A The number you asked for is 7.48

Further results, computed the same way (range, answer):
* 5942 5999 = 7.94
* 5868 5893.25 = 7.01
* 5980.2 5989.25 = 7.44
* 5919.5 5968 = 7.75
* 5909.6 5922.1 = 7.77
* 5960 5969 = 7.98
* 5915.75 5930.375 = 7.43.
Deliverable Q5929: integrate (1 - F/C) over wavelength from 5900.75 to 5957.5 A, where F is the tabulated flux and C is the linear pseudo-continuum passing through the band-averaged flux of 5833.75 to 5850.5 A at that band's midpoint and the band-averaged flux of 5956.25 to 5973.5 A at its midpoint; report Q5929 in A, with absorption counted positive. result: 1.87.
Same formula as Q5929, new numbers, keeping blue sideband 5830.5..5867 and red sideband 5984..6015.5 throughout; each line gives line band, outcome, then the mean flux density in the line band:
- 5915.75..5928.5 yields 0.6 A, 7.46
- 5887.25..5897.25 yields 2.7 A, 5.85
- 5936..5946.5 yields -0.3 A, 7.9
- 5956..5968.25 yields -0.5 A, 7.86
